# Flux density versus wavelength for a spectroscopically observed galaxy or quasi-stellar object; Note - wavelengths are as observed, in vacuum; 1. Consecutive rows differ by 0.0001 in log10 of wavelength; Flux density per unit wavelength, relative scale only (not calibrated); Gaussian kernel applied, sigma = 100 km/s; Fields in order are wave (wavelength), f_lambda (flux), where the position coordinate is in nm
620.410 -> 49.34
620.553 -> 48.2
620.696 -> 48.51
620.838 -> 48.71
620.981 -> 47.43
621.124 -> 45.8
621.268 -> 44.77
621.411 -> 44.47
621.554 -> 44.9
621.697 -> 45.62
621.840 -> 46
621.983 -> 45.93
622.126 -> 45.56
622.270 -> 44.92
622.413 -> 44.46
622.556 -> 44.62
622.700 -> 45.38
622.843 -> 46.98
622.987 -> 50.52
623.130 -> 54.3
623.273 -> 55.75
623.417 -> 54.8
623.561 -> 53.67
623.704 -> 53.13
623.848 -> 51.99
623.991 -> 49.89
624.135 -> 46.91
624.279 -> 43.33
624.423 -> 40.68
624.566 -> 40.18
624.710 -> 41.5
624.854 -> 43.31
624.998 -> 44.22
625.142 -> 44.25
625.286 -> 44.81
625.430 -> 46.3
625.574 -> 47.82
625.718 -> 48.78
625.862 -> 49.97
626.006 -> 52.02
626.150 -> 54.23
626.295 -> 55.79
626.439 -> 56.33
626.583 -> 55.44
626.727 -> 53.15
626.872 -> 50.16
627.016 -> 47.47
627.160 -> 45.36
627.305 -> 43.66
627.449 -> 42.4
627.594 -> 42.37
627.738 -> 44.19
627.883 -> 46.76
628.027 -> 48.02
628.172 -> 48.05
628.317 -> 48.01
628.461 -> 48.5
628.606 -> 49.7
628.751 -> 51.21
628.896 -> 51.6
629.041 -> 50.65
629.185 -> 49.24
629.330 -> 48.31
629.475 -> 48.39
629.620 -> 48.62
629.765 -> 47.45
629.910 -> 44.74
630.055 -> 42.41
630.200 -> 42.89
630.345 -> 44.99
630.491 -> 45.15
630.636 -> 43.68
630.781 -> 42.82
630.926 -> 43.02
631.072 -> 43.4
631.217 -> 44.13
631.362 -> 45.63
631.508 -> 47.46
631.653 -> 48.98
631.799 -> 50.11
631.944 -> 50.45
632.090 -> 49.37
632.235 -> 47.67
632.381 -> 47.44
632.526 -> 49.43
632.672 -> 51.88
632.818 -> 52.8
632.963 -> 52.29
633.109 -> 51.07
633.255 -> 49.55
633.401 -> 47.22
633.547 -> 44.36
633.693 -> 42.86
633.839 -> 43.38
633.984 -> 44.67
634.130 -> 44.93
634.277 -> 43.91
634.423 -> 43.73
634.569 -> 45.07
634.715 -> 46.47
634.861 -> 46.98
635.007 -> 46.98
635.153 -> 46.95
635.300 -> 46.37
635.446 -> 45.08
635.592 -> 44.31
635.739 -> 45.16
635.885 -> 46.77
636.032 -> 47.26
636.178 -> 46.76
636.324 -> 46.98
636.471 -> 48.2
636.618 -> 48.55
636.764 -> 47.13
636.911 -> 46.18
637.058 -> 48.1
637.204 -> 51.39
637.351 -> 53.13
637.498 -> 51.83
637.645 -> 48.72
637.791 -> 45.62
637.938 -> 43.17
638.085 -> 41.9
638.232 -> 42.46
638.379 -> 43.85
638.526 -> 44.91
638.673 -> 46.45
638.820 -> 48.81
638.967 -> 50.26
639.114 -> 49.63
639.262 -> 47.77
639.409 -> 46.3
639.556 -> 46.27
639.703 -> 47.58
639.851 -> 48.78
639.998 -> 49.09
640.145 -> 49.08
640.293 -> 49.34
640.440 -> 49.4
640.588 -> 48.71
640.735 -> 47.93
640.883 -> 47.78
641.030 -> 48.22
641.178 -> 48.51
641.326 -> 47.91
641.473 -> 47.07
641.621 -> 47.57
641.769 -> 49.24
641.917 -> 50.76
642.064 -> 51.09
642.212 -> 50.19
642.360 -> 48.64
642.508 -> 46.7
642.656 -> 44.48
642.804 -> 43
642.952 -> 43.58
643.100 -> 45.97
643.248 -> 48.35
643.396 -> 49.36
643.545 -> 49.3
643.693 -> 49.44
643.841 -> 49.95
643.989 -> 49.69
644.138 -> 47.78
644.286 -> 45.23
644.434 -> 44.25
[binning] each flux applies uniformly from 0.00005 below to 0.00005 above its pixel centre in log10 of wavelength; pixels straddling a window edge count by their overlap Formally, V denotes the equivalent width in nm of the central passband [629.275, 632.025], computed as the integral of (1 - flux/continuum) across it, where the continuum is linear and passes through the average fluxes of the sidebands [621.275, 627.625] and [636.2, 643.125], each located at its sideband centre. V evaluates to 0.10 nm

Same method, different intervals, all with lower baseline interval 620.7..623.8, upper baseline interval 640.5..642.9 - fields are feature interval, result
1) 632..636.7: 0.09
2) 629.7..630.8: 0.08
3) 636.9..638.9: 0.04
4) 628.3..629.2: -0.04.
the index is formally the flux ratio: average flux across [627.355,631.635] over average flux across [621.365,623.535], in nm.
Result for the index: 1.0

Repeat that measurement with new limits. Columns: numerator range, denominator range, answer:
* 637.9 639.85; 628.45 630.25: 0.96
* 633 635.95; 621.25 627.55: 0.96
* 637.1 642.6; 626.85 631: 1.03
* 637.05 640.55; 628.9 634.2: 1.01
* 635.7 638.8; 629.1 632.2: 1.01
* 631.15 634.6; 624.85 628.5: 0.98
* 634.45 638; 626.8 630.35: 1.00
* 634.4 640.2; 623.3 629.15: 0.97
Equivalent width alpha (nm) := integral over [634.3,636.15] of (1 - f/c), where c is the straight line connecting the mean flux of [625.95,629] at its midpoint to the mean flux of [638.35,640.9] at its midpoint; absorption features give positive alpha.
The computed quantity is 0.10 nm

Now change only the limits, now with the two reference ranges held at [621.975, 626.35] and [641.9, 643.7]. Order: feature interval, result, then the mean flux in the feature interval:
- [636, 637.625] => -0.035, 48.7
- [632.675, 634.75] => 0.043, 46.8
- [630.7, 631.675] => 0.060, 44.9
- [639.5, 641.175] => -0.027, 48.4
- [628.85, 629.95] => -0.019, 48.7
